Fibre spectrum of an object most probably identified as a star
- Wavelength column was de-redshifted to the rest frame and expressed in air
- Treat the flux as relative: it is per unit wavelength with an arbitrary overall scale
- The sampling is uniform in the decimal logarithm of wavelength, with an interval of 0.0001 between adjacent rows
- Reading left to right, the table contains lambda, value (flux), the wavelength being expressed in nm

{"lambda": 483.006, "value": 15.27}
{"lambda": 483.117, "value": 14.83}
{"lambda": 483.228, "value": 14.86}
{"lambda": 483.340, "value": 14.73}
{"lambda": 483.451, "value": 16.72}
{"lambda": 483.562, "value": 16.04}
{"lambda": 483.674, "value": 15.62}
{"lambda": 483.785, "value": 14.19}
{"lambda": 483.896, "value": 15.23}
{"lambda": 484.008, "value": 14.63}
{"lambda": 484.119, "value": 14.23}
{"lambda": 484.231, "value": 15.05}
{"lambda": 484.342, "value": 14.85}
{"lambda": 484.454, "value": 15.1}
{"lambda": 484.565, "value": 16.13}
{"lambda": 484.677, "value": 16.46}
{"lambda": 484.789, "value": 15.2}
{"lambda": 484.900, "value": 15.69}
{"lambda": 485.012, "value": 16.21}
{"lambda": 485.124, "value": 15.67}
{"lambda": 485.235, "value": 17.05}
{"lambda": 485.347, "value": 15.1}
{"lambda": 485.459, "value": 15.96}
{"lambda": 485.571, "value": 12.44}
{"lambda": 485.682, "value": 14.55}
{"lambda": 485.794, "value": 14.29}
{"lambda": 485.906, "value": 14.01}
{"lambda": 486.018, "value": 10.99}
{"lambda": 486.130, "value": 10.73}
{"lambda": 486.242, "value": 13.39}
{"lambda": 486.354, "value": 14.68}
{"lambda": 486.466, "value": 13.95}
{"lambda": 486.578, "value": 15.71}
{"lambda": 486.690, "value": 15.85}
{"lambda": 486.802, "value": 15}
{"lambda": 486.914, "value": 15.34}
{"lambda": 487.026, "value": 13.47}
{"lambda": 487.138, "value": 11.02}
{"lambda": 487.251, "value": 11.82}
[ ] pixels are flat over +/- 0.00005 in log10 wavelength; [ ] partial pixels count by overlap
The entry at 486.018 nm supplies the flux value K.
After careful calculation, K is 10.99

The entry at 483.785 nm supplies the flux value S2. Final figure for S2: 14.19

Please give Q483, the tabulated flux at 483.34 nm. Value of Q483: 14.73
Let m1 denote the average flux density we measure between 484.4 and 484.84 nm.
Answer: 15.7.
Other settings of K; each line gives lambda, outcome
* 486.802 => 15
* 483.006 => 15.27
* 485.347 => 15.1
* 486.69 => 15.85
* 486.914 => 15.34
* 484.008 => 14.63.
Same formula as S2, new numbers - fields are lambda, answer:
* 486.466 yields 13.95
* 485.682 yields 14.55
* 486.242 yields 13.39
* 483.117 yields 14.83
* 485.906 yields 14.01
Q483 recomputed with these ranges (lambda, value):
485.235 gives 17.05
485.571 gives 12.44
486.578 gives 15.71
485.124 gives 15.67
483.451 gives 16.72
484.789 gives 15.2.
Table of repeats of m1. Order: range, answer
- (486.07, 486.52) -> 13.2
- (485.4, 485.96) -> 14.3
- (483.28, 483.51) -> 15.7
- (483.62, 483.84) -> 14.9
